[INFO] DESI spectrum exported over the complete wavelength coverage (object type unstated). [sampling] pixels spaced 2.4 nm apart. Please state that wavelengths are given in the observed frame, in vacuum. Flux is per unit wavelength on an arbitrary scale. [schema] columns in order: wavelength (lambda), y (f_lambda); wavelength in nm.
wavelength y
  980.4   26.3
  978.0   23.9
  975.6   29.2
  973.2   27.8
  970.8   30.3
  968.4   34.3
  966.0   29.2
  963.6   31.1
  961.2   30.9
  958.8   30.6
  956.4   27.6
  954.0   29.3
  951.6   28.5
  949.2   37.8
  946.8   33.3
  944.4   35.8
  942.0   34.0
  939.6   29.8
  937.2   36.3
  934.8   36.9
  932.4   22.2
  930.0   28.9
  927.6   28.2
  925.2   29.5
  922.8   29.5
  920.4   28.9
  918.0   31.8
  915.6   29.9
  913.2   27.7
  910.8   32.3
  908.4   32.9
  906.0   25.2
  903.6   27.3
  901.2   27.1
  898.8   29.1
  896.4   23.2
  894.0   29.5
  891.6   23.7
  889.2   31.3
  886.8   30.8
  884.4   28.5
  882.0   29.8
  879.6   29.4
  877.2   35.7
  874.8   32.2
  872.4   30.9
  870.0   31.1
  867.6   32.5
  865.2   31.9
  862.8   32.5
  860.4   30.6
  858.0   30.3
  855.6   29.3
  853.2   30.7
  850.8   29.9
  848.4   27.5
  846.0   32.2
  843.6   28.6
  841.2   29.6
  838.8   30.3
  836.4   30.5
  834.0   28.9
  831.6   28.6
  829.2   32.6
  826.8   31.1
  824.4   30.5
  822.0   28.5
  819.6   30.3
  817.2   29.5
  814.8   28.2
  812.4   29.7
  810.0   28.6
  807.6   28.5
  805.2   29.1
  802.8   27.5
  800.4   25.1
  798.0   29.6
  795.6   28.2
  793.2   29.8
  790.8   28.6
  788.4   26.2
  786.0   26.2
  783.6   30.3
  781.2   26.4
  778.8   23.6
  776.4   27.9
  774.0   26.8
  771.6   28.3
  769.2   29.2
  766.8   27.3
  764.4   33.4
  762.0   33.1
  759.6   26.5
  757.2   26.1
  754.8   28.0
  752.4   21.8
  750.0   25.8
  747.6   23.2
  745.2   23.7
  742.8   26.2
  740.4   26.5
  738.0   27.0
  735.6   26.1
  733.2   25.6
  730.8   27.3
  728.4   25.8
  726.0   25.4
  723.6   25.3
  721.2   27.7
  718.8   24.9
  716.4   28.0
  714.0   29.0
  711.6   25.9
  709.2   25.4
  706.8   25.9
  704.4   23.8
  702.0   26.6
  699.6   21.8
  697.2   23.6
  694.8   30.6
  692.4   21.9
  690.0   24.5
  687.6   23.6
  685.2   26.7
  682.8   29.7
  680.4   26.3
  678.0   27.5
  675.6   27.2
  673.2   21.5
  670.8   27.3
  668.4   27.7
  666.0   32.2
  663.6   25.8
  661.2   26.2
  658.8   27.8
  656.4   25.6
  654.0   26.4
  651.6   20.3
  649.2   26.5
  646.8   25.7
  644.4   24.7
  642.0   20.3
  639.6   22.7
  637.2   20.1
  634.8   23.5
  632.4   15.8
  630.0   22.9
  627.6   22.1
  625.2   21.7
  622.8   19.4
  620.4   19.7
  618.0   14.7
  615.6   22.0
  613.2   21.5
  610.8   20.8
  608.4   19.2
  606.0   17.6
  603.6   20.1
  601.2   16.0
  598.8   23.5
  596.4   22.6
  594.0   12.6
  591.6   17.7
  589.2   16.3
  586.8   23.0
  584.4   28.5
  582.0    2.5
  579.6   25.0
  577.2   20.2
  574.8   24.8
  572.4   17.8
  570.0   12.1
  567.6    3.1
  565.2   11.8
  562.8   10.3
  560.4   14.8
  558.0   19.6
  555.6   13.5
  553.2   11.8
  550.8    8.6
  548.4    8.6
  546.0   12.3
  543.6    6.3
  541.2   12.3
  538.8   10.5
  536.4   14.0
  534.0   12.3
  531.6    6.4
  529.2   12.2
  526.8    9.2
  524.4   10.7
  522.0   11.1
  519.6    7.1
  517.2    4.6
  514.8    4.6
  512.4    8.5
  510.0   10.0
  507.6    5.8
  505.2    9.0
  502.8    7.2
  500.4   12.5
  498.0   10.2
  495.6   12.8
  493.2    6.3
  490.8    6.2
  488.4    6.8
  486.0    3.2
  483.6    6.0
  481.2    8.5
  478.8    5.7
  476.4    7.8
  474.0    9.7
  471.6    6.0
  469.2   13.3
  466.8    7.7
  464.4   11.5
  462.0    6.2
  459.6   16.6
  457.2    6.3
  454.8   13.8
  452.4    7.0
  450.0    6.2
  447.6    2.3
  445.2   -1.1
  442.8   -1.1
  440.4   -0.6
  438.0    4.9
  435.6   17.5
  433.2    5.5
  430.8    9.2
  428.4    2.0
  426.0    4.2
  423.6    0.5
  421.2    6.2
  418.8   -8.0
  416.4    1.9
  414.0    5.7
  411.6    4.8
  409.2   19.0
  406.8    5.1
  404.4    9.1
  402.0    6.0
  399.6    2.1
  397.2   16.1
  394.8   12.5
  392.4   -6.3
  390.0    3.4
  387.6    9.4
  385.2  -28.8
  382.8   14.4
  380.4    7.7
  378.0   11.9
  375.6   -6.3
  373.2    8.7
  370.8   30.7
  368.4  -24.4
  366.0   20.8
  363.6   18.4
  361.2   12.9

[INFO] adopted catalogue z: 0.44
